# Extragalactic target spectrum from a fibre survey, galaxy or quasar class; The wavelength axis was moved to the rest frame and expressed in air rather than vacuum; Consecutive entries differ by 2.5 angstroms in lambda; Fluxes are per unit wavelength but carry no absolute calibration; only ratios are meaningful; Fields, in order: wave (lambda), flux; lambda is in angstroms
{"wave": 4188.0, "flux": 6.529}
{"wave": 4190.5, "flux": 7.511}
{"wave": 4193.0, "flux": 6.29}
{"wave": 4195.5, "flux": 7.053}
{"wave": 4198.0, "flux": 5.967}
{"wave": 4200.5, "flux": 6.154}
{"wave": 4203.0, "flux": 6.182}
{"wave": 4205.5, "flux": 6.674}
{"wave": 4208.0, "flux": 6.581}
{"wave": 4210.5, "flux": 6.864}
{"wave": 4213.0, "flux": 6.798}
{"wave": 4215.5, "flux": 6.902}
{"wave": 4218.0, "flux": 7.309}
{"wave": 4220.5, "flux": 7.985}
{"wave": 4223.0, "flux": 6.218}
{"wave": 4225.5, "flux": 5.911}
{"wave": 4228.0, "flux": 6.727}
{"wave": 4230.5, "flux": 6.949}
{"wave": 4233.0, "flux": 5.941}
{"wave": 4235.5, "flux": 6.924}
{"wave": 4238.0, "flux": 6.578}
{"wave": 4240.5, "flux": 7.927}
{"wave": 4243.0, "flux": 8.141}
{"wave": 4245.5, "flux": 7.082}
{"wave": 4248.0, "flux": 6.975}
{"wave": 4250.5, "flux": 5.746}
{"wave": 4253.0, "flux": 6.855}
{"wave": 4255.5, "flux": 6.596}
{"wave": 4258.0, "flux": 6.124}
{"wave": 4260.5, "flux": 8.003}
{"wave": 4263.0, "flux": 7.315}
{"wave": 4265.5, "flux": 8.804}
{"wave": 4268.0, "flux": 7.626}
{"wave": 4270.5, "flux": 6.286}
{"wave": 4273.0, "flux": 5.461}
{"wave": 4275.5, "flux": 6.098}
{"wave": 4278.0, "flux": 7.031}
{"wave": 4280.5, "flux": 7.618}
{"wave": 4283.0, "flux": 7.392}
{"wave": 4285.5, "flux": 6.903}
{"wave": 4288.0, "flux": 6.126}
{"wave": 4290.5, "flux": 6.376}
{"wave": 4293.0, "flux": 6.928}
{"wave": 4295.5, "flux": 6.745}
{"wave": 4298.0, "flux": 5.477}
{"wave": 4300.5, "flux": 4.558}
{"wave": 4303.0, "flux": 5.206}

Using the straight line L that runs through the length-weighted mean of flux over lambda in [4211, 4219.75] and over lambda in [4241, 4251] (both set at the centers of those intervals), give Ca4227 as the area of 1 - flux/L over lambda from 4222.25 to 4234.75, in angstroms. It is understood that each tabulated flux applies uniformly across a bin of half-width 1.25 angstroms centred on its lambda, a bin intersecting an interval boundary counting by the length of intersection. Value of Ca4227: 1.3 angstroms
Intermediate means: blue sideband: 7.05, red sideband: 7.15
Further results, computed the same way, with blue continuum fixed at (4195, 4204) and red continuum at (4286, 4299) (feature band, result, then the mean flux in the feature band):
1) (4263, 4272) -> -1.59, 7.48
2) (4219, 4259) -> -3.01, 6.8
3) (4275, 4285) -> -1.14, 7.1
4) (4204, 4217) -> -0.97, 6.76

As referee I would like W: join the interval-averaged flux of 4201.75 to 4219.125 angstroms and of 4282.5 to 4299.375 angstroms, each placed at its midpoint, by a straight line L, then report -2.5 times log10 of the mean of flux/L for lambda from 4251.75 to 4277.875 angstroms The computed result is -0.05 mag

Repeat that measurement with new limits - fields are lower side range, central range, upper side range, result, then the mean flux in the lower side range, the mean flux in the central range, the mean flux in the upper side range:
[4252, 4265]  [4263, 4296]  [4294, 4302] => -0.098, 7.09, 6.9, 5.62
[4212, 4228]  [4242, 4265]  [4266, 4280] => -0.045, 6.84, 7.03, 6.68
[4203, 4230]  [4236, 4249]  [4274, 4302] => -0.103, 6.77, 7.32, 6.46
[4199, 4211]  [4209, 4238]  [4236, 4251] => 0.002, 6.46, 6.77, 7.13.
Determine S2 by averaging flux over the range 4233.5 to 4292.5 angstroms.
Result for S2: 6.94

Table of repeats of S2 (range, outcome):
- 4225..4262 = 6.85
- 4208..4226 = 6.88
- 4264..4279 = 6.89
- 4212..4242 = 6.86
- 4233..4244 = 7.21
